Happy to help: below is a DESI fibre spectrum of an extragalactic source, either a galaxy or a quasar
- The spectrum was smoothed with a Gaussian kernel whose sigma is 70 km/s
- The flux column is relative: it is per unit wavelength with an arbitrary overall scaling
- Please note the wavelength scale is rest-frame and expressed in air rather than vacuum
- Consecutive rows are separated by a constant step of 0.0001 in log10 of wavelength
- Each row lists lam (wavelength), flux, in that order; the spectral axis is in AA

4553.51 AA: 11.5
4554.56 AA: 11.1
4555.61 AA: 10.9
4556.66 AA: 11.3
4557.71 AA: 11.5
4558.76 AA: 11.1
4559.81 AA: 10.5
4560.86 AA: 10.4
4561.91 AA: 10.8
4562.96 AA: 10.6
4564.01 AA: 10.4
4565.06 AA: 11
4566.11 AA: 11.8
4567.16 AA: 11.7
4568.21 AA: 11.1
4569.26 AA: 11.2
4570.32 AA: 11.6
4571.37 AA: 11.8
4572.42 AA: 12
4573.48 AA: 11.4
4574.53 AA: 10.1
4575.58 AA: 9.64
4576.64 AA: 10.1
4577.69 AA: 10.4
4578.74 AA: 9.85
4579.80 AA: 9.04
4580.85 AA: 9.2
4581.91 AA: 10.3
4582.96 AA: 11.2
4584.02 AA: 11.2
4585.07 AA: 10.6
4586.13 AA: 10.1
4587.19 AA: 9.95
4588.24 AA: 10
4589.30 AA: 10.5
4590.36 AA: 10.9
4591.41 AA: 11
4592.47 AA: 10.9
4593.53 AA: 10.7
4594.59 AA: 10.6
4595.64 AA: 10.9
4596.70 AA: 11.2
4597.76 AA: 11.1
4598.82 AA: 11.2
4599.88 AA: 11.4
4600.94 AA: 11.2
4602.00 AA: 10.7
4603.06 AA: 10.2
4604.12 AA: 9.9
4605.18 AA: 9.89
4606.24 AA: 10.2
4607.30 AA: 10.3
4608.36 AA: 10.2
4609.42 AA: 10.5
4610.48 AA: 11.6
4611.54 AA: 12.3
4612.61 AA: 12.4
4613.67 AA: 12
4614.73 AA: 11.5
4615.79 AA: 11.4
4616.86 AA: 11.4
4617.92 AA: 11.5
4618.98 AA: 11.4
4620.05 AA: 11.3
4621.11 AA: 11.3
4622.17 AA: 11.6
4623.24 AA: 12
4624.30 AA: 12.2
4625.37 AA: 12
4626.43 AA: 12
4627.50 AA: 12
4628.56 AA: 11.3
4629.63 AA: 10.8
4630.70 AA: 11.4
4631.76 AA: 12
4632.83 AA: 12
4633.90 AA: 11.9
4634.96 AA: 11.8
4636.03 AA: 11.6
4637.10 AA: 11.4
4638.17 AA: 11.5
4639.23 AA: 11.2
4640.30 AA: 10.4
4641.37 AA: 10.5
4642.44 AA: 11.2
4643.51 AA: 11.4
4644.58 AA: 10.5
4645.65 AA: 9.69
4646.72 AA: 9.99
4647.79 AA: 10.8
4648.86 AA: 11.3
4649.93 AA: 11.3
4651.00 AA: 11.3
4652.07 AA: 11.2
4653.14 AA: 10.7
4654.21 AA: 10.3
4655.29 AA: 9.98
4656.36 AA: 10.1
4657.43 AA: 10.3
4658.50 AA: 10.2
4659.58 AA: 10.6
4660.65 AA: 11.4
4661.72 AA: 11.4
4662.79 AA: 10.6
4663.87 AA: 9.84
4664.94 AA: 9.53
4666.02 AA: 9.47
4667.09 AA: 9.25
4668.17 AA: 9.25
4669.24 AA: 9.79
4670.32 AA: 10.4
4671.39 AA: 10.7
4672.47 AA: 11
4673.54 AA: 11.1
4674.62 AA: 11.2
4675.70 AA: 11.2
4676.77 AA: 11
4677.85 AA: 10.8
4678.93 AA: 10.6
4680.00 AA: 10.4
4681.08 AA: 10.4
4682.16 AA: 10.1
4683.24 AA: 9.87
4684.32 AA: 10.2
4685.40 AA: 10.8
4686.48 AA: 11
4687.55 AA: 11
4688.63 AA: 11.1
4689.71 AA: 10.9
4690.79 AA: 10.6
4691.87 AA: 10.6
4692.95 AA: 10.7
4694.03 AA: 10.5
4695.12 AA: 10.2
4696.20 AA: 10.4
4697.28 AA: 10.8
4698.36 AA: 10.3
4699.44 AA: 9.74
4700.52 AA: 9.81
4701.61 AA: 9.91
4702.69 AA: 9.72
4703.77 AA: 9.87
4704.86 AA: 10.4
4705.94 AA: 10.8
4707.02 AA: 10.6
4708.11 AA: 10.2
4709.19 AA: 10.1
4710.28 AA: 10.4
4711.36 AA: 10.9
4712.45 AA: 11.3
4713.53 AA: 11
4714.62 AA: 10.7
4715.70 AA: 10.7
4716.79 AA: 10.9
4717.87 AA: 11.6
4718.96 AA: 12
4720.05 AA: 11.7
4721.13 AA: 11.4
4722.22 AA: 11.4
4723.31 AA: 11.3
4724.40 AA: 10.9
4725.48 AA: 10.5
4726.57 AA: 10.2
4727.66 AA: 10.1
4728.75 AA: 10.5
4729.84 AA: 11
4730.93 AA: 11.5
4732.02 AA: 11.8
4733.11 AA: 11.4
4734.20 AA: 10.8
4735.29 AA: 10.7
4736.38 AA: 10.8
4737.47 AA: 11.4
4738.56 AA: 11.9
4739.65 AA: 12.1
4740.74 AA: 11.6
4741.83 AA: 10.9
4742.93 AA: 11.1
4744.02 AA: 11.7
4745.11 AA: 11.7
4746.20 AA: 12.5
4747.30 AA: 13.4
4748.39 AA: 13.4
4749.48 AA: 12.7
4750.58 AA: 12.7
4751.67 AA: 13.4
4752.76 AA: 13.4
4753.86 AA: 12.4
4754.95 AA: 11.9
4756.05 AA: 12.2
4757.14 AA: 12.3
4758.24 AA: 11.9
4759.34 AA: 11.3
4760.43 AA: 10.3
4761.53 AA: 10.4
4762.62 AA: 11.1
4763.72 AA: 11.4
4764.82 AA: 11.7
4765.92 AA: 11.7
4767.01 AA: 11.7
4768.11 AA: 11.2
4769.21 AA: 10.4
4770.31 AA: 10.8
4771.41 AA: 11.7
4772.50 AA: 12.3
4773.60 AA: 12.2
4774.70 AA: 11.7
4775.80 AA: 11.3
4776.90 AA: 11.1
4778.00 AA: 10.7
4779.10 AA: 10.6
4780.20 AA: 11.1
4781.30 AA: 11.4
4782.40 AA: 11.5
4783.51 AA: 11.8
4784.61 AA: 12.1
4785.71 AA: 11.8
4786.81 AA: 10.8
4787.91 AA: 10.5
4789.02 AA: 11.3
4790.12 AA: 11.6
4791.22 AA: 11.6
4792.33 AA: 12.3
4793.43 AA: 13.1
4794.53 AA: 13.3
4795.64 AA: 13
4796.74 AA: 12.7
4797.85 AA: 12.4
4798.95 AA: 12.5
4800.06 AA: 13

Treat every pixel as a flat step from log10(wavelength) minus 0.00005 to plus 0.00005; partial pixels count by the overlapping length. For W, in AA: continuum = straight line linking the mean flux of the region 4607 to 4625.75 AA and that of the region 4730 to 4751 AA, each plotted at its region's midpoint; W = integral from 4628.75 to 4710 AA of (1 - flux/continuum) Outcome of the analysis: 6.9 AA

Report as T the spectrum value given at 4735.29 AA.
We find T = 10.7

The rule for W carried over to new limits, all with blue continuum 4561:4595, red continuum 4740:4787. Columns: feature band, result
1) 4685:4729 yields 2.8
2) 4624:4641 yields -0.9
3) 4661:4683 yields 1.6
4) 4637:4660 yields 0.7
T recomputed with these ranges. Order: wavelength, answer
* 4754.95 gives 11.9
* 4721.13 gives 11.4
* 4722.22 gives 11.4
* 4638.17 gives 11.5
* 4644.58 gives 10.5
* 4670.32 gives 10.4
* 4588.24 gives 10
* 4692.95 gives 10.7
